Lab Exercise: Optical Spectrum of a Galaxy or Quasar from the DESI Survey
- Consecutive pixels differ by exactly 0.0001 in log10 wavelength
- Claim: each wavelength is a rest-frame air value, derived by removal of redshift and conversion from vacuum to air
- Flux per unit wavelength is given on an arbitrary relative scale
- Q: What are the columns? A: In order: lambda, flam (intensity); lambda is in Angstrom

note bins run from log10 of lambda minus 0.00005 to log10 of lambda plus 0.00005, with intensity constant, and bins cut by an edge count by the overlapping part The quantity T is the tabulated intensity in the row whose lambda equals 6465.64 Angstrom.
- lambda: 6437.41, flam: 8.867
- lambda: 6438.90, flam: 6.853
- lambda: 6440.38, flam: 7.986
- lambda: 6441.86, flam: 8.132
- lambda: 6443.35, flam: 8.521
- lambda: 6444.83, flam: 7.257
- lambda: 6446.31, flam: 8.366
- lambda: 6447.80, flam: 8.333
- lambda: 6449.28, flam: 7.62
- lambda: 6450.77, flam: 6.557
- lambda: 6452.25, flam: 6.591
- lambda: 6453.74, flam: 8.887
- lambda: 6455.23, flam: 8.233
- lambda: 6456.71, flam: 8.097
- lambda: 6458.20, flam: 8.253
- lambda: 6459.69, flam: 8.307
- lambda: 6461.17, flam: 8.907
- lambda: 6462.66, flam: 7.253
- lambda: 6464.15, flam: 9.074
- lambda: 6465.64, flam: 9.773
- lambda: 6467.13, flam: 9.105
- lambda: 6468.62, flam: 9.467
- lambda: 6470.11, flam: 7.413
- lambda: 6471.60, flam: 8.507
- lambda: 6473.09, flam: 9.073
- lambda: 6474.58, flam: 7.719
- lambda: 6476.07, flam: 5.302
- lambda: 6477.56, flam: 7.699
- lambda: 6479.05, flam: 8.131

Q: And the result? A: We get 9.773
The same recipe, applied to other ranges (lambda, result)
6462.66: 7.253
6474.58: 7.719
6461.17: 8.907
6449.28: 7.62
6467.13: 9.105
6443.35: 8.521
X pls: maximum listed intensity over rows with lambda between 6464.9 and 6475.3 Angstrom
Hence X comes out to 9.773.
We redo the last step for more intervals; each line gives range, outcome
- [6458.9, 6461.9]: 8.907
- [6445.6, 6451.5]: 8.366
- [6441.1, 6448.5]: 8.521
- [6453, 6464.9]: 9.074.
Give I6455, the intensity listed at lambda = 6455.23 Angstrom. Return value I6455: 8.233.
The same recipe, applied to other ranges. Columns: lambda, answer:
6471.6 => 8.507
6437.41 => 8.867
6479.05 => 8.131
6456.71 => 8.097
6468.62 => 9.467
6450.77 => 6.557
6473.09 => 9.073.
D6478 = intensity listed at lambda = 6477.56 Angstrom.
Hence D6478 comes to 7.699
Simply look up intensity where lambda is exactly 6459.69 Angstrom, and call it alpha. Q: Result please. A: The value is 8.307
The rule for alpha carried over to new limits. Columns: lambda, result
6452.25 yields 6.591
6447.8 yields 8.333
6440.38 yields 7.986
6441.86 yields 8.132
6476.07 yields 5.302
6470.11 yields 7.413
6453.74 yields 8.887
